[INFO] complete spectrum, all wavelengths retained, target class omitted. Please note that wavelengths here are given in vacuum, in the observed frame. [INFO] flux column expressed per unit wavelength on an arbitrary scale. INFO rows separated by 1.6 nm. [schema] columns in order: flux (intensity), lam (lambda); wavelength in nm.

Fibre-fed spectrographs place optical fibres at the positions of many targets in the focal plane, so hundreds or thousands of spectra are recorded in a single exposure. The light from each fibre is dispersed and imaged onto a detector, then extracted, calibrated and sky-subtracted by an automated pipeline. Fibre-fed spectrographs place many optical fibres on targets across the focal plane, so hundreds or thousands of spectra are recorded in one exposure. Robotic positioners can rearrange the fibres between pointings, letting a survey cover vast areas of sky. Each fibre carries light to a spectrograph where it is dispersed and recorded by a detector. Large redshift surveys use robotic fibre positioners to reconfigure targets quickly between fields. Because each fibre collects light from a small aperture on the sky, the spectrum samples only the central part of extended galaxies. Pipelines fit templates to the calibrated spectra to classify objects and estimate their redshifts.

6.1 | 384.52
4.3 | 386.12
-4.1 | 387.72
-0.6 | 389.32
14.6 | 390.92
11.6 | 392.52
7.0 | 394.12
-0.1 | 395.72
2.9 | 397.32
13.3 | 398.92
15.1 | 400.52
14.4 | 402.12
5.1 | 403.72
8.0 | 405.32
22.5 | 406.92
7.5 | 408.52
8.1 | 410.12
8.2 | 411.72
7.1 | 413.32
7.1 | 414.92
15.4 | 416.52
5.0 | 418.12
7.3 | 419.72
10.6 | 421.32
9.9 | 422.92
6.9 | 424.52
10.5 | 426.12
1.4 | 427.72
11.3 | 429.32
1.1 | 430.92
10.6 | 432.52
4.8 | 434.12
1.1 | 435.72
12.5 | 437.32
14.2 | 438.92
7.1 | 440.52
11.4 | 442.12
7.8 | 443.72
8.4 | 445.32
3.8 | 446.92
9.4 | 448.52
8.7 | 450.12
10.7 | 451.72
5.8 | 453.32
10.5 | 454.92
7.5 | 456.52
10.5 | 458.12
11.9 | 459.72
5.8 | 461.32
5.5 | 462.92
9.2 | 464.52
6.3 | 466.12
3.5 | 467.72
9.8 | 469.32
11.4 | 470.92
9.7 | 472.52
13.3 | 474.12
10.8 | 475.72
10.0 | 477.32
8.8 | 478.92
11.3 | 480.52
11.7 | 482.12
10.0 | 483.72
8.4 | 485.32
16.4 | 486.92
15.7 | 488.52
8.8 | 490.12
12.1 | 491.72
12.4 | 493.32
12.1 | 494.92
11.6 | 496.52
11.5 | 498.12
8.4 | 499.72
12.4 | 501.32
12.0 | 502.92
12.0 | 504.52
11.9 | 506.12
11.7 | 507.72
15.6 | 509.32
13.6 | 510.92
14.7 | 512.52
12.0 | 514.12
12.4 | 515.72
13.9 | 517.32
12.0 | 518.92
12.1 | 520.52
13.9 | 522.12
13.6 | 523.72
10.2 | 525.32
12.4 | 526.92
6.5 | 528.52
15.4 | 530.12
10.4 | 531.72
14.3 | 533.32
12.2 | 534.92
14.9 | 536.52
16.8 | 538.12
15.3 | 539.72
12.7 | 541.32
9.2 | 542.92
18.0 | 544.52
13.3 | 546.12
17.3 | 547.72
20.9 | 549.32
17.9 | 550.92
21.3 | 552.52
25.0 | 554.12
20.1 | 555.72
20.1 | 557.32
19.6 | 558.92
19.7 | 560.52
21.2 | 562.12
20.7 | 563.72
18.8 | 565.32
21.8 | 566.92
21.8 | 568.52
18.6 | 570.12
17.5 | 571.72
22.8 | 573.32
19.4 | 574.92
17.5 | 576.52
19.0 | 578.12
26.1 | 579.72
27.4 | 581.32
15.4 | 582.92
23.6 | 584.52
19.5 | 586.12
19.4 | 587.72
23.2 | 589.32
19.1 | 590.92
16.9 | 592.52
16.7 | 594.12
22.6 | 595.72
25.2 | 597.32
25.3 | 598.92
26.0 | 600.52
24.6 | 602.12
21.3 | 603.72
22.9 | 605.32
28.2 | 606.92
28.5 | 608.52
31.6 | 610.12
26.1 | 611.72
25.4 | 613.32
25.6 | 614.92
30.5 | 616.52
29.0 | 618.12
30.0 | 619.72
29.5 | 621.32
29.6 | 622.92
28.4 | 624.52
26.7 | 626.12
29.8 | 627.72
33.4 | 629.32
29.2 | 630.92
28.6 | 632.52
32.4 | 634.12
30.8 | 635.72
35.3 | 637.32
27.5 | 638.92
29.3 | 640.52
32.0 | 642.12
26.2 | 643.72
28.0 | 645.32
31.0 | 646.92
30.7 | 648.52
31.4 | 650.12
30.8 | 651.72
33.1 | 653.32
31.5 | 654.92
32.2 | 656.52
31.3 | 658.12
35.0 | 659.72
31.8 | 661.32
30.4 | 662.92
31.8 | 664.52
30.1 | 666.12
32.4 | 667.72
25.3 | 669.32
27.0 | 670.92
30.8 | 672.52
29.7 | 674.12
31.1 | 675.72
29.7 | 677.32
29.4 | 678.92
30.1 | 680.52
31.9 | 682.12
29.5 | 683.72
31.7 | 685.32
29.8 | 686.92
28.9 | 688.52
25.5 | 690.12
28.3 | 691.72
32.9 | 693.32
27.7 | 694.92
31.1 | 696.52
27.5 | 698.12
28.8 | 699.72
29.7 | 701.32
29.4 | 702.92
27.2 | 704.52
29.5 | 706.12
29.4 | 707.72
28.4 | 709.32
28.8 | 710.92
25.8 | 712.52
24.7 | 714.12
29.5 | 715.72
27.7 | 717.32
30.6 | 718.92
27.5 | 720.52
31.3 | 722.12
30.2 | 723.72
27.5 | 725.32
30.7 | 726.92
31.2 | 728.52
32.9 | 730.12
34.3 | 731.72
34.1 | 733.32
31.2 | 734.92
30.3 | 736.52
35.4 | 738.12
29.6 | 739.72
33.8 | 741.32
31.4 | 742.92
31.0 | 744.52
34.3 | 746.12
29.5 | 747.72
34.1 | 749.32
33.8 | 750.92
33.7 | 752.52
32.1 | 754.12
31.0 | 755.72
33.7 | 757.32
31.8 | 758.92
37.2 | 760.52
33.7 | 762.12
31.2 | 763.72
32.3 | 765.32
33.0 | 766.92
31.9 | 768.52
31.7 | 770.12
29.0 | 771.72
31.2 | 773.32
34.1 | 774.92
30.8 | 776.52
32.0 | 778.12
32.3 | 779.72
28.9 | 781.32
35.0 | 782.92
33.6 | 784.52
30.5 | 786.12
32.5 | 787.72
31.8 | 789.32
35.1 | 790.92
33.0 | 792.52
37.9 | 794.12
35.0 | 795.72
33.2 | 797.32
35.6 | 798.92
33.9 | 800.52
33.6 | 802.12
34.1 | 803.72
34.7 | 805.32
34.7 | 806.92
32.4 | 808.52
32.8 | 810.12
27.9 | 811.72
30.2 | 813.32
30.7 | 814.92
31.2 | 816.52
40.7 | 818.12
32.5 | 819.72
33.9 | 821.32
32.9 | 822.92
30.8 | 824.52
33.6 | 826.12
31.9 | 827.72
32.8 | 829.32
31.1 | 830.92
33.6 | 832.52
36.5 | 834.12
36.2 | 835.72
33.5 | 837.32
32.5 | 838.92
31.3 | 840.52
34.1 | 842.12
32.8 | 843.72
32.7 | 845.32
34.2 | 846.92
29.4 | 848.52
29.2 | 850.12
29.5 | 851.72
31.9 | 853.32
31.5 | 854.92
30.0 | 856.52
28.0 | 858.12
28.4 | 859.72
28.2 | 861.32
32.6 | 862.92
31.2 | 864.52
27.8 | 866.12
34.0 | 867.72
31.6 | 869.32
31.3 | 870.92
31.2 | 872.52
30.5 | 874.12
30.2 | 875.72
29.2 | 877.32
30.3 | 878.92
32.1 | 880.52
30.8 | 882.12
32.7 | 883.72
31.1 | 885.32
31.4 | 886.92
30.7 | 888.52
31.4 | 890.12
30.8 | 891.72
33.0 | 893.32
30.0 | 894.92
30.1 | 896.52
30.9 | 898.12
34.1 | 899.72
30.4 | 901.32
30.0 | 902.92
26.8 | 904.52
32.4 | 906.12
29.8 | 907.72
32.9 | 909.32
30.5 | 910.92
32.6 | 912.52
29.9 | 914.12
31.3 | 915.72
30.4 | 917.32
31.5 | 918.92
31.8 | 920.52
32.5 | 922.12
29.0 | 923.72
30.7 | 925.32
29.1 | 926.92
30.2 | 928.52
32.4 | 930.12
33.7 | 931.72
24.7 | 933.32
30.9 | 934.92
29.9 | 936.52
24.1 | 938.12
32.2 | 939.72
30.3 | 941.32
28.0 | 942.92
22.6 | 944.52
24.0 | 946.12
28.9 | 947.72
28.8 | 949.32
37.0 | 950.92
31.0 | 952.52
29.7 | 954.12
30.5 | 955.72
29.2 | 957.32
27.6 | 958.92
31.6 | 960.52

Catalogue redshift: 0.377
